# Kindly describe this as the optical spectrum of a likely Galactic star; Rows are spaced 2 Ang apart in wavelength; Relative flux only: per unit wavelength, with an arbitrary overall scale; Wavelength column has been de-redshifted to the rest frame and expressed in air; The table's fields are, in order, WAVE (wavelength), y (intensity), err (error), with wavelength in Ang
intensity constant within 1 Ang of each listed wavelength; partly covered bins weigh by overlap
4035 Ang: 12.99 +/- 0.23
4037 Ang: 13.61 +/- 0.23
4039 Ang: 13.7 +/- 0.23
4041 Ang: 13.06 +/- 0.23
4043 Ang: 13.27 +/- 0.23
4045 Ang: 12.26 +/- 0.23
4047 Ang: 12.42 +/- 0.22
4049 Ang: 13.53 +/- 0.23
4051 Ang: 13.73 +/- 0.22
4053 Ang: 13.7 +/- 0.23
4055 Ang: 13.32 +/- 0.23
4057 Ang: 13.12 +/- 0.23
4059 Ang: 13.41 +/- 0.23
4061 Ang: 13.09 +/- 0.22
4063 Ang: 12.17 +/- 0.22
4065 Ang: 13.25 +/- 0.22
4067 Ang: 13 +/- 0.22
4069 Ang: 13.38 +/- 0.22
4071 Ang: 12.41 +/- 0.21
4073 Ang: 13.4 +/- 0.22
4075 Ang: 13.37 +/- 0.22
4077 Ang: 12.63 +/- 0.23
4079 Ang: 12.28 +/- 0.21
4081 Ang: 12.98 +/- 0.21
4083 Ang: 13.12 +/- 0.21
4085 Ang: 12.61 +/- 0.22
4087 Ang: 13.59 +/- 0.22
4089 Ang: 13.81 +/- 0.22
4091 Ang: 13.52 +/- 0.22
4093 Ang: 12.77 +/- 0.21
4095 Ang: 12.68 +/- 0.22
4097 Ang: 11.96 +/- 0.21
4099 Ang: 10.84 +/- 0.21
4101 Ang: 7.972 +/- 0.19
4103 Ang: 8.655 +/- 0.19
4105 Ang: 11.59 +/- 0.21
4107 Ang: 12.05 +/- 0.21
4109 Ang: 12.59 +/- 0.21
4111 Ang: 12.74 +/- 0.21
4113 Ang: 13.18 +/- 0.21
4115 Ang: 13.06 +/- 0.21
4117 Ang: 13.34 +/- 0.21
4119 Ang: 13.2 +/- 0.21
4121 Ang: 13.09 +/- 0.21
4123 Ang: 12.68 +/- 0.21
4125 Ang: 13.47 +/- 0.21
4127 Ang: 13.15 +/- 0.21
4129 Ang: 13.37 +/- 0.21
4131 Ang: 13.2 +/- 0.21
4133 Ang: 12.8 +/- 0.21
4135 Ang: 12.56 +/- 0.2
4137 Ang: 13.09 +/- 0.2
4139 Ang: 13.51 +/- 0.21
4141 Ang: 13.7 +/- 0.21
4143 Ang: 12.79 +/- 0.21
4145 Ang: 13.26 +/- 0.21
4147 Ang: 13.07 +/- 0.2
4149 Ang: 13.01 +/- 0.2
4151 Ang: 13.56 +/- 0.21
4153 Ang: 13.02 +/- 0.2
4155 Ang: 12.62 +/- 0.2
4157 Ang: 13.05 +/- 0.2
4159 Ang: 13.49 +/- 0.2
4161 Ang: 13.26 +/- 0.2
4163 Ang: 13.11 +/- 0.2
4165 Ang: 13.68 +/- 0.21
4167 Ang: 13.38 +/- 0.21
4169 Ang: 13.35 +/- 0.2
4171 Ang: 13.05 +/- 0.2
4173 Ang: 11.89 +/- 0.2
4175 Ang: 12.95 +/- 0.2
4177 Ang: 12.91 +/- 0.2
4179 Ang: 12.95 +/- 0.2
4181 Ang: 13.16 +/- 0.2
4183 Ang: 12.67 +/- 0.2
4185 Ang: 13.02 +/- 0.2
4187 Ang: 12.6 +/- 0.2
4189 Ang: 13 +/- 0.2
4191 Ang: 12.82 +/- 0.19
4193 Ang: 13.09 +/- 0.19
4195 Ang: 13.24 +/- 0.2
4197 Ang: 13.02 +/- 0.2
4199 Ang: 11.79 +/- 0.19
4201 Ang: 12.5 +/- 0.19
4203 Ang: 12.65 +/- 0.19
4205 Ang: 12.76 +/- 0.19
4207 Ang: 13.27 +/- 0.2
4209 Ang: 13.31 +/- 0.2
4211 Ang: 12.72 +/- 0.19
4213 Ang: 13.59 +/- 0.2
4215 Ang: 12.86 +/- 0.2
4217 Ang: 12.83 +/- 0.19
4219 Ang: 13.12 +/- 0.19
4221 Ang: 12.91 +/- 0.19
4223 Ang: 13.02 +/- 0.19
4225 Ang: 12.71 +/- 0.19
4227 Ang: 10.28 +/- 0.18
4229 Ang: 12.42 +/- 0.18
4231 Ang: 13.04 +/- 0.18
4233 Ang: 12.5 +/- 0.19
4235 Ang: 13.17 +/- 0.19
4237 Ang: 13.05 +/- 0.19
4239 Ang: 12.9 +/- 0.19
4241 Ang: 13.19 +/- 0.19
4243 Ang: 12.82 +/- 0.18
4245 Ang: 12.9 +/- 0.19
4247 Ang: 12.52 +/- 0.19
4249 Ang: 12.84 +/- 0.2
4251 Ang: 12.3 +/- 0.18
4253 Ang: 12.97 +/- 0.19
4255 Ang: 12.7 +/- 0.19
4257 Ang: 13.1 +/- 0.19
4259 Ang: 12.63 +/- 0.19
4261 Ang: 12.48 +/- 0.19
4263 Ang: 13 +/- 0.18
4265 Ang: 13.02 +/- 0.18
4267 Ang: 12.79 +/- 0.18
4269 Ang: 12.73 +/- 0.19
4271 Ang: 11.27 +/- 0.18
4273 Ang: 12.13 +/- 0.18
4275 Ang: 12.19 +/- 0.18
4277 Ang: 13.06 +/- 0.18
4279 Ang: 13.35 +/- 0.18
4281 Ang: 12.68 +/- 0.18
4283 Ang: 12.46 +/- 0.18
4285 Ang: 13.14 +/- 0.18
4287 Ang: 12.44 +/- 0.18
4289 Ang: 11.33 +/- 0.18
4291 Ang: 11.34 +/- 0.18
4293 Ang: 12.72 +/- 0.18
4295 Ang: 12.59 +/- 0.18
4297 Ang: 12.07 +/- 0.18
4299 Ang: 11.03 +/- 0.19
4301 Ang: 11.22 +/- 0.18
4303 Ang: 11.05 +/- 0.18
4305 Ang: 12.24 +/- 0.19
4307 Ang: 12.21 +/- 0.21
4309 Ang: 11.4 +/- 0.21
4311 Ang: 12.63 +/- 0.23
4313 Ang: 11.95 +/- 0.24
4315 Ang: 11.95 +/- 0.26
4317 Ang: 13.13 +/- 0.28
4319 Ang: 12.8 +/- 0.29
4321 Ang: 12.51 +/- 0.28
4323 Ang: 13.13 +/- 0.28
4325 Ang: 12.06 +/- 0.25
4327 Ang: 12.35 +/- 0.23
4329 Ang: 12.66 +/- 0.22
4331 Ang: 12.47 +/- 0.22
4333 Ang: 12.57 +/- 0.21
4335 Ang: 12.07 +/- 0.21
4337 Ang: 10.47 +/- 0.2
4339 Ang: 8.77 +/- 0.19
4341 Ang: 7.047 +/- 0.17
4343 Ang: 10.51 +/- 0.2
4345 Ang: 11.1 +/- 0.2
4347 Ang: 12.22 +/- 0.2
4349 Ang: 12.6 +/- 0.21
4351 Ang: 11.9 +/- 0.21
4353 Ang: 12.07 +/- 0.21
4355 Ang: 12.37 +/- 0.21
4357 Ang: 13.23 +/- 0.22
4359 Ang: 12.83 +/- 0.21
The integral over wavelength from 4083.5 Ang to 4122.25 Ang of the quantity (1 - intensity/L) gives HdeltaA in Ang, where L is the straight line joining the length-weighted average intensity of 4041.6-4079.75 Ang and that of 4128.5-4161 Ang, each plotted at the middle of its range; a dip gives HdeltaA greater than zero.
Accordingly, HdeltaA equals 2.4 Ang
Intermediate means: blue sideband 13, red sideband 13.1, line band 12.3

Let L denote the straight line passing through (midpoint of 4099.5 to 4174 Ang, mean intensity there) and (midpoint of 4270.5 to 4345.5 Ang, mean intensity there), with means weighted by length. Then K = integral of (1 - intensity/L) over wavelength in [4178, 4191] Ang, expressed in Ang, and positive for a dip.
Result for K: -0.4 Ang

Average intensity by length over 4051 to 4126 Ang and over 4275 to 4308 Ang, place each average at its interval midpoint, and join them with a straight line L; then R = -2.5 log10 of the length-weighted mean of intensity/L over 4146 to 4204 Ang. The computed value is -0.04 mag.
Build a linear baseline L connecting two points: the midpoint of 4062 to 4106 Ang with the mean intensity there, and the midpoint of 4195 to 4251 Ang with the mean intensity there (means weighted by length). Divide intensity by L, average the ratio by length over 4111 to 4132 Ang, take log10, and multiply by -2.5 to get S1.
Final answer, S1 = -0.06 mag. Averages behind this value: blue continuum 12.4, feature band 13.2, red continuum 12.8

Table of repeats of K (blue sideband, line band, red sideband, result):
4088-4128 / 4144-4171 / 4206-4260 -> -1.52 Ang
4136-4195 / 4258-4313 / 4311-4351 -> -0.72 Ang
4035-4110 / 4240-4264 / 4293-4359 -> -1.38 Ang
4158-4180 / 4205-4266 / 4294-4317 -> -1.42 Ang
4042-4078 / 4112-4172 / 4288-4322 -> -2.11 Ang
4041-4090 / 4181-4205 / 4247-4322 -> -0.22 Ang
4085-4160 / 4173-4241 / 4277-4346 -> -2.59 Ang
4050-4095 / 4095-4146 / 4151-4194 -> 2.29 Ang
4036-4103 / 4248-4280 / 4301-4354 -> -1.74 Ang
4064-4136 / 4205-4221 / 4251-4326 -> -0.77 Ang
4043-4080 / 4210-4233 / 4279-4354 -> -0.68 Ang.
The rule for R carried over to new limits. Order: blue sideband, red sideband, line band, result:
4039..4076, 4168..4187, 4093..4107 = 0.20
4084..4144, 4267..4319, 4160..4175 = -0.05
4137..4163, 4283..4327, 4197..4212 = 0.01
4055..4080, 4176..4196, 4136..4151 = -0.02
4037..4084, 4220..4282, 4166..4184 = -0.01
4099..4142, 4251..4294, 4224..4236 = 0.02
